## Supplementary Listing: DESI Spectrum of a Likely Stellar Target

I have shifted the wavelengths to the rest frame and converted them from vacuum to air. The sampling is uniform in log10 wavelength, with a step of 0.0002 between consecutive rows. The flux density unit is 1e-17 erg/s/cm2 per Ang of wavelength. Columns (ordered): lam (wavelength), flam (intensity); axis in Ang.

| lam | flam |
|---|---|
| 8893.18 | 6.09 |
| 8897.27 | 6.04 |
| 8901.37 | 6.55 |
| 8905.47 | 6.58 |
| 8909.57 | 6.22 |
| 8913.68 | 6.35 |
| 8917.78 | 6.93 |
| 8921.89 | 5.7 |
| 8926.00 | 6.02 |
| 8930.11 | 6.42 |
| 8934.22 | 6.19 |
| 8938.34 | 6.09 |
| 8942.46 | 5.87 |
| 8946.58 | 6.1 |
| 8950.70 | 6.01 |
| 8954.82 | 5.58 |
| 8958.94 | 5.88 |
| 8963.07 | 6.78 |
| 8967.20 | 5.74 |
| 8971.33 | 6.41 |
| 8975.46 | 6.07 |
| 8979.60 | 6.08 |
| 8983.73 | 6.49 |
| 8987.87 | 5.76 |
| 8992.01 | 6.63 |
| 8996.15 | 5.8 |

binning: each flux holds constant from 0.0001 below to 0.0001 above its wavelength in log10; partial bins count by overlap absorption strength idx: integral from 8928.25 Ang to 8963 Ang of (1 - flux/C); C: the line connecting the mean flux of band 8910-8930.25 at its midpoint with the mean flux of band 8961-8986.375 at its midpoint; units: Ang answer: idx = 1.1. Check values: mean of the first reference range 6.27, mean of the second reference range 6.25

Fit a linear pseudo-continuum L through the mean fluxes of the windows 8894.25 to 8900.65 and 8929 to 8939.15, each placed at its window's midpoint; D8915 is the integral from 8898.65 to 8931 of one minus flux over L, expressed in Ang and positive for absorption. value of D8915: -0.8 Ang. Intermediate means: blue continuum 6.16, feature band 6.34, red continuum 6.23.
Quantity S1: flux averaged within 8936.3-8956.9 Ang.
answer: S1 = 5.93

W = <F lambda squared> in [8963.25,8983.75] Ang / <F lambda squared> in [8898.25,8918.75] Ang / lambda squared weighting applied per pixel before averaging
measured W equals 0.97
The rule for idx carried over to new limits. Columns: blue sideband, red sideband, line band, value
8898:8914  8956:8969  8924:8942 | 0.3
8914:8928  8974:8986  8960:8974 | -0.1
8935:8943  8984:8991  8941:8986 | -0.3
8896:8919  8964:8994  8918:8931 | 0.5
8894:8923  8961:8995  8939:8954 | 0.8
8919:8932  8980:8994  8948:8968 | 0.6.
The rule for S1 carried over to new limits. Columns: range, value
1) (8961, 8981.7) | 6.22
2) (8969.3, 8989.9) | 6.16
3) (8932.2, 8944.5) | 6.05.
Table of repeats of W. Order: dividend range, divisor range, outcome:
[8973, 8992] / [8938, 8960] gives 1.05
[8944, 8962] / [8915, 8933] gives 0.95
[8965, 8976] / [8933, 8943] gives 1.01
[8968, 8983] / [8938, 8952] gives 1.04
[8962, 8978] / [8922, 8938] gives 1.02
